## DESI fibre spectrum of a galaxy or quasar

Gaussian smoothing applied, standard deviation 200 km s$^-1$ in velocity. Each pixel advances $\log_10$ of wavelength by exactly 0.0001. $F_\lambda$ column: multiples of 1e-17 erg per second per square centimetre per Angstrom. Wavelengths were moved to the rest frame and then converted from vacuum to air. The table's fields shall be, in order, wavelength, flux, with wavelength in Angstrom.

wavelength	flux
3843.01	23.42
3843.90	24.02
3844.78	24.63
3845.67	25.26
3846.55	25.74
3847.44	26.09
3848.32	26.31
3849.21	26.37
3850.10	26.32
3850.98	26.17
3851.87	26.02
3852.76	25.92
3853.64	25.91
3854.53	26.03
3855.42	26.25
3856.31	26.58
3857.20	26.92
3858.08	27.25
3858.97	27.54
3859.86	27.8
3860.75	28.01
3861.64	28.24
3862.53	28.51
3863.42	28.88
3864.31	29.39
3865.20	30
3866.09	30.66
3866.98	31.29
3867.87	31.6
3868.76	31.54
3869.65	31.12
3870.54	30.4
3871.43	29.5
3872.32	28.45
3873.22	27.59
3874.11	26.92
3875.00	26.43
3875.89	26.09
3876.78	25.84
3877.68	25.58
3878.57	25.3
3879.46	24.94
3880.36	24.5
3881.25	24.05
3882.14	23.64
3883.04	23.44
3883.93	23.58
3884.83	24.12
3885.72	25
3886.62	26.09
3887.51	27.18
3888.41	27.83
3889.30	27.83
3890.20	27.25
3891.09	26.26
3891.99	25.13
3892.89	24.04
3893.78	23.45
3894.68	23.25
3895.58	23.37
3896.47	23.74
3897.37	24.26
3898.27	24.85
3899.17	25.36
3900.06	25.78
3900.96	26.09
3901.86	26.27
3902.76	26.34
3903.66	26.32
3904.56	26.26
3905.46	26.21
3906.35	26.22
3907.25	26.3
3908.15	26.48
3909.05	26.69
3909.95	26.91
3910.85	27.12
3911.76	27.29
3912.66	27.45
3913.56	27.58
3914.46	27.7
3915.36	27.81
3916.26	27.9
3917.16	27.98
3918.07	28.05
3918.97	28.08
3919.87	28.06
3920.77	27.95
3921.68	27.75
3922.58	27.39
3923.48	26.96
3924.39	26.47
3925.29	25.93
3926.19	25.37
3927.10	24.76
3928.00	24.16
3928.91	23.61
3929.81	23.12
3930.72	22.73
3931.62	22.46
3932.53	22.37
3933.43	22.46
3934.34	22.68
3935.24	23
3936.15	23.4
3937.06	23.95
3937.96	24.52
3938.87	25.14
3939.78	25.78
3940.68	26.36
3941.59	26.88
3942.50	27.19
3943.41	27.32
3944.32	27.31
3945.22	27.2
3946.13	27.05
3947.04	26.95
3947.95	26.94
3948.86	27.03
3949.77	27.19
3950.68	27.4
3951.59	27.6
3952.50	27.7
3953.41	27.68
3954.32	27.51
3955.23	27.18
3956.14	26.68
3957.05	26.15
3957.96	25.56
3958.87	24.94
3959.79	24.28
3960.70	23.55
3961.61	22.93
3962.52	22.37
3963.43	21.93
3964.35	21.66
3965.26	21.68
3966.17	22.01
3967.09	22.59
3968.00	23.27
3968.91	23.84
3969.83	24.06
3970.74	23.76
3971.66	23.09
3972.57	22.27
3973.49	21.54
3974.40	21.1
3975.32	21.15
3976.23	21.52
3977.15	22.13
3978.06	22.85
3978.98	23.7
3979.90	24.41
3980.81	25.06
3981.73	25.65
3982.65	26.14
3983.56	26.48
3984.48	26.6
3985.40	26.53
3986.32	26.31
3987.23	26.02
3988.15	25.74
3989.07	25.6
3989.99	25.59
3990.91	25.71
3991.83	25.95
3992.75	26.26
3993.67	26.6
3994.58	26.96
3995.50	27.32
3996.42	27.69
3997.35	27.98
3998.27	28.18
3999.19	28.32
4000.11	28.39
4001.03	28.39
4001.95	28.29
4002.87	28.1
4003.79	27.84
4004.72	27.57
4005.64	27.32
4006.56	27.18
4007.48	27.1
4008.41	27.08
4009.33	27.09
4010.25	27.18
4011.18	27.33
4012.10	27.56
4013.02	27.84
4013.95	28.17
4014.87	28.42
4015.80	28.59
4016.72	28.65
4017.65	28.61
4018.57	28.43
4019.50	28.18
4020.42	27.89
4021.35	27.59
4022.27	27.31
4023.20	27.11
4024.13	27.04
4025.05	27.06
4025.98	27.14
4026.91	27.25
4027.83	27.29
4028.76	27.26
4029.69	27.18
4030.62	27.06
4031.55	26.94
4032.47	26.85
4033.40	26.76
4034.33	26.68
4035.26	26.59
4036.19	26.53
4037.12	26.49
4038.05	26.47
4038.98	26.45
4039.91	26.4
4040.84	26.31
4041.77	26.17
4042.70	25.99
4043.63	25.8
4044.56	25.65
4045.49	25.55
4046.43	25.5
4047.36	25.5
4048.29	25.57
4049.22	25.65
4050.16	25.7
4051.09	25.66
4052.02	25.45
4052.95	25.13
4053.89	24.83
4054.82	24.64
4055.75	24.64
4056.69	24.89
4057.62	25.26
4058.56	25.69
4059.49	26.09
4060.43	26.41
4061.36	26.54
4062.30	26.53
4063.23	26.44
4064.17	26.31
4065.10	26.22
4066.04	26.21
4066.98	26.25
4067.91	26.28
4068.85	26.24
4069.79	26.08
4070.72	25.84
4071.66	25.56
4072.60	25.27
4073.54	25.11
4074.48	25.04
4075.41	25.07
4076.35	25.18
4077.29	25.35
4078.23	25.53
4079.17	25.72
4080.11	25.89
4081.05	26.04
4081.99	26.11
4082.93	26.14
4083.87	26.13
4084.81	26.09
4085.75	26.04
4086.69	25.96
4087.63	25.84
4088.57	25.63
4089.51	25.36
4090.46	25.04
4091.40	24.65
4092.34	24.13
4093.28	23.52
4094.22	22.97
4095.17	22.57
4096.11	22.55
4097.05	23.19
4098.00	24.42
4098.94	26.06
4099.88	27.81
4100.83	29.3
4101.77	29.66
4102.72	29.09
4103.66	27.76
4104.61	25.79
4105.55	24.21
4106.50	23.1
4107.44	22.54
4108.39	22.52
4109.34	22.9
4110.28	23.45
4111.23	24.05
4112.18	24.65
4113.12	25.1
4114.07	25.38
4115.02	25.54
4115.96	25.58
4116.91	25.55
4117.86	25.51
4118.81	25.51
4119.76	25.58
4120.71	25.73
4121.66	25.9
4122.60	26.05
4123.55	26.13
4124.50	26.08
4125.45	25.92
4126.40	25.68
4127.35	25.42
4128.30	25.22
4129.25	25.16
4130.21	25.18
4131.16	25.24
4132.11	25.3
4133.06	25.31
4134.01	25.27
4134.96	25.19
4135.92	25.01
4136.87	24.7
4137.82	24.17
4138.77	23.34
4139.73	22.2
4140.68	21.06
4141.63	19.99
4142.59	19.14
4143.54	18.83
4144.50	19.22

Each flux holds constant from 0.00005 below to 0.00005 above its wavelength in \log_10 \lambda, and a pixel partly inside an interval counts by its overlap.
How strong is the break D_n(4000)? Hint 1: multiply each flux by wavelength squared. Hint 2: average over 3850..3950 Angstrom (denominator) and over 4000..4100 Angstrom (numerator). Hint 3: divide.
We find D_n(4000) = 1.07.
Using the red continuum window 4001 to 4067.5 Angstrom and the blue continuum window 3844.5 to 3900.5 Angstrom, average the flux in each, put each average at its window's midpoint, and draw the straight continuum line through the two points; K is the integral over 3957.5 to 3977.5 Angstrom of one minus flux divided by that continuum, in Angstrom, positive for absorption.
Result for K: 2.9 Angstrom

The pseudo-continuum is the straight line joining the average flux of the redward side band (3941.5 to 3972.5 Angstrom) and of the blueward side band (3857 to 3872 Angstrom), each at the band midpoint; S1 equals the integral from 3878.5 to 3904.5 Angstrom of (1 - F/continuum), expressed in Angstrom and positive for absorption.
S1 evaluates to 2.8 Angstrom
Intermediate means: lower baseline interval 29.4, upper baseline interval 25.2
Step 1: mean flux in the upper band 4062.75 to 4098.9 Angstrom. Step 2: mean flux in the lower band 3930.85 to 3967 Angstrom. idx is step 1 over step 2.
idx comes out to 1.01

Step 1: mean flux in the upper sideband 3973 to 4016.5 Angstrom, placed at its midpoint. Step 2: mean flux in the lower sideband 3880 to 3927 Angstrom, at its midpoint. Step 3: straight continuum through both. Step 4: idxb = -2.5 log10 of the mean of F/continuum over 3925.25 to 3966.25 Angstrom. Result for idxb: 0.05 mag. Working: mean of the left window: 26.1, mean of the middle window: 25.1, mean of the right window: 26.3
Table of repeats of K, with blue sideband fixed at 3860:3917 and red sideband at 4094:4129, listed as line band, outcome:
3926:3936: 1.20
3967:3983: 1.80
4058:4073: -0.32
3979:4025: -2.04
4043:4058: 0.19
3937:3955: -0.31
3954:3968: 1.20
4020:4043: -0.96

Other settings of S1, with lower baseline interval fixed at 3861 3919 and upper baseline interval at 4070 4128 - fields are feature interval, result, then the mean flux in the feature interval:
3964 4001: 1.80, 24.8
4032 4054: -0.24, 26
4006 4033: -1.72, 27.5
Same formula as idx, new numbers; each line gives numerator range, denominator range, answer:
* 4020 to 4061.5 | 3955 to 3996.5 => 1.08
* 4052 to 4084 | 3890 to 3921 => 0.98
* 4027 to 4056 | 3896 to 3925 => 0.98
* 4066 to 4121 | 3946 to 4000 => 1.01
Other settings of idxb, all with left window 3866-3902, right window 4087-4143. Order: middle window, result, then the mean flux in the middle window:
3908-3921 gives -0.06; 27.6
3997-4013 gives -0.09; 27.7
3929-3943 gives 0.08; 24.1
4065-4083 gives -0.03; 25.7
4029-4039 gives -0.06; 26.7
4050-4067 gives -0.02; 25.7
